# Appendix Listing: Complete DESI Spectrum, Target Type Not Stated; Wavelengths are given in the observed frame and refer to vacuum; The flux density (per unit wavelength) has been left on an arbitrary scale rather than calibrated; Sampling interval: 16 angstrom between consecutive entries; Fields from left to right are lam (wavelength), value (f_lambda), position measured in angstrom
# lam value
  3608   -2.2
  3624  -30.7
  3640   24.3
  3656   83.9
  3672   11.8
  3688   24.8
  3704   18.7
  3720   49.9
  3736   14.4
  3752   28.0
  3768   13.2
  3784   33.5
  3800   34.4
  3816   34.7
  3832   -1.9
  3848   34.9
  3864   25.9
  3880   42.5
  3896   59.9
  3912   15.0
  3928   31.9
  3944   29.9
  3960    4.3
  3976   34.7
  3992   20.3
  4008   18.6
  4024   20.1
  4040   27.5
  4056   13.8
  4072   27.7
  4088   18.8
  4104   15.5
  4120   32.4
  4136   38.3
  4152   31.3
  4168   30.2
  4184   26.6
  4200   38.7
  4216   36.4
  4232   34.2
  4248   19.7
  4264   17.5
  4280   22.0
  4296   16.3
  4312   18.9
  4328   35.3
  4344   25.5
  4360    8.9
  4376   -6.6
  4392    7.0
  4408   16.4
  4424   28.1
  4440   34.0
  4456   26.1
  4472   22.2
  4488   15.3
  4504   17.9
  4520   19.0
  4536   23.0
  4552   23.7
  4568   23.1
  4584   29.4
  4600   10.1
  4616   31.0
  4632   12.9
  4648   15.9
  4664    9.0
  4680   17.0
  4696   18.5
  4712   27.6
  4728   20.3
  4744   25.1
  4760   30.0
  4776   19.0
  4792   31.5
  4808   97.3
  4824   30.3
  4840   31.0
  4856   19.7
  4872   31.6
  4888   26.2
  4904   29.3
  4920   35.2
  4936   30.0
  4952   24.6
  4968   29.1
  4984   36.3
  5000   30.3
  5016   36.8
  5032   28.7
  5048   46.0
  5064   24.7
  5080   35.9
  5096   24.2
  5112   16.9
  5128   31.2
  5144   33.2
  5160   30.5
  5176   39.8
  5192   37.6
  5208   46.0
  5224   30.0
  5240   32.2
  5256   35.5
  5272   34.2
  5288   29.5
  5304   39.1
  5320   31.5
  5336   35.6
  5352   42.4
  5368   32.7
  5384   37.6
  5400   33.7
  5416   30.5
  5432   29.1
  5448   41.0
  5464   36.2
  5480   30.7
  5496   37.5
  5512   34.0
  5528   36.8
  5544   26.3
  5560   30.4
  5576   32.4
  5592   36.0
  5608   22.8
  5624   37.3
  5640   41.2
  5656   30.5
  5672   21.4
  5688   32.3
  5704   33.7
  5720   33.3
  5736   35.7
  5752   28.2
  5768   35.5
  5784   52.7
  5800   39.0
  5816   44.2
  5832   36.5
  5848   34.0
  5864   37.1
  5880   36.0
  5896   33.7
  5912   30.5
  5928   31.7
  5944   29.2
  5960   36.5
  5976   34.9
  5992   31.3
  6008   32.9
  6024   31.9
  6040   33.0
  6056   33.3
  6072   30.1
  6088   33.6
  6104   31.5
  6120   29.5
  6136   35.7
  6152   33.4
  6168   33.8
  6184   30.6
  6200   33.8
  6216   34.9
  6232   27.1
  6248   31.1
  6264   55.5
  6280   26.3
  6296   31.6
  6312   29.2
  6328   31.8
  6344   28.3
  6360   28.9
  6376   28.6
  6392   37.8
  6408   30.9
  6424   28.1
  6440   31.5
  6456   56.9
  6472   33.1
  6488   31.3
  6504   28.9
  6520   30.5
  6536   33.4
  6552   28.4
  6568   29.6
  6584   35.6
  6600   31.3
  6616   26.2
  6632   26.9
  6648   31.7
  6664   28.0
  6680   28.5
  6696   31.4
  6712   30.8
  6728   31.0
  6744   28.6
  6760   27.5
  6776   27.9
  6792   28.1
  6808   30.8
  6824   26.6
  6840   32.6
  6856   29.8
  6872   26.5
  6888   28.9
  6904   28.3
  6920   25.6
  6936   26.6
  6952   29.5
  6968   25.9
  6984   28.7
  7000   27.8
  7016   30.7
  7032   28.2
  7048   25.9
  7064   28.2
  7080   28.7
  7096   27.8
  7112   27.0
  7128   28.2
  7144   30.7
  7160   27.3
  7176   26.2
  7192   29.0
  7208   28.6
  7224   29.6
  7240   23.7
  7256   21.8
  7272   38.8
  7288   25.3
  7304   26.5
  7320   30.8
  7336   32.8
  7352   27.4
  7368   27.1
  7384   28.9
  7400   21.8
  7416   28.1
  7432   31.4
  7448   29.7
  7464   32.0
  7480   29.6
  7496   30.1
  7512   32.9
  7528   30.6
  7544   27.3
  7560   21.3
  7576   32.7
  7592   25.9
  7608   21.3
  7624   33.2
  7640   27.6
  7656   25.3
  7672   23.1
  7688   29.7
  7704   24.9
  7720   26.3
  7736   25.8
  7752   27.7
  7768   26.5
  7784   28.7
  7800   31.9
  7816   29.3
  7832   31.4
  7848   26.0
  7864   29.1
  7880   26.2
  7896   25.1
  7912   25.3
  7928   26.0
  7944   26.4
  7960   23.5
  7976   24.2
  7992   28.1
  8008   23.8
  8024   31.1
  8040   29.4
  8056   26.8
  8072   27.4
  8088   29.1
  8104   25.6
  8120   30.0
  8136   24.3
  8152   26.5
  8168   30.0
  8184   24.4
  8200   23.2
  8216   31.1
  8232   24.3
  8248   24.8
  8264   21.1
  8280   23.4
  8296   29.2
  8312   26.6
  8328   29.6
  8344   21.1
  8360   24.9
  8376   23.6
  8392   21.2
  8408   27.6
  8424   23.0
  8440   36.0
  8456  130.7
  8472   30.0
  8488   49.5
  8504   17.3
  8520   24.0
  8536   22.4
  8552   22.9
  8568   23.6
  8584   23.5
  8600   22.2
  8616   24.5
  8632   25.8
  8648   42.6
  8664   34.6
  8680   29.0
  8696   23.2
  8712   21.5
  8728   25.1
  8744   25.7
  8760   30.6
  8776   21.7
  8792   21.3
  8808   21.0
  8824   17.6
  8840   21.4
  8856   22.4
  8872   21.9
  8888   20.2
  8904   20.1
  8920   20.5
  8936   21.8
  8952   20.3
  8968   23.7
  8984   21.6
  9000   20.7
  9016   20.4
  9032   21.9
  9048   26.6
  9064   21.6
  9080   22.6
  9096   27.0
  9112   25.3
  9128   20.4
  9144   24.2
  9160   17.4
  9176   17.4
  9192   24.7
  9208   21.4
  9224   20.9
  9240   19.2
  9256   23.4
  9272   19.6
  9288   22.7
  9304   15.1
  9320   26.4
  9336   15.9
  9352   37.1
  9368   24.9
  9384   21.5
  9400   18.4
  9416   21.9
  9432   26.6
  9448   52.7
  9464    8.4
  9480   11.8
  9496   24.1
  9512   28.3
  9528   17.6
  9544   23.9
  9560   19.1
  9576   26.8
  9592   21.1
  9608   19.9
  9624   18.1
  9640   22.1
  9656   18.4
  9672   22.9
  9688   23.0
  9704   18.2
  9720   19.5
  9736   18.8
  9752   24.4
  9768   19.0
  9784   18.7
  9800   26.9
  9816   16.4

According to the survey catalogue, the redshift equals 0.29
